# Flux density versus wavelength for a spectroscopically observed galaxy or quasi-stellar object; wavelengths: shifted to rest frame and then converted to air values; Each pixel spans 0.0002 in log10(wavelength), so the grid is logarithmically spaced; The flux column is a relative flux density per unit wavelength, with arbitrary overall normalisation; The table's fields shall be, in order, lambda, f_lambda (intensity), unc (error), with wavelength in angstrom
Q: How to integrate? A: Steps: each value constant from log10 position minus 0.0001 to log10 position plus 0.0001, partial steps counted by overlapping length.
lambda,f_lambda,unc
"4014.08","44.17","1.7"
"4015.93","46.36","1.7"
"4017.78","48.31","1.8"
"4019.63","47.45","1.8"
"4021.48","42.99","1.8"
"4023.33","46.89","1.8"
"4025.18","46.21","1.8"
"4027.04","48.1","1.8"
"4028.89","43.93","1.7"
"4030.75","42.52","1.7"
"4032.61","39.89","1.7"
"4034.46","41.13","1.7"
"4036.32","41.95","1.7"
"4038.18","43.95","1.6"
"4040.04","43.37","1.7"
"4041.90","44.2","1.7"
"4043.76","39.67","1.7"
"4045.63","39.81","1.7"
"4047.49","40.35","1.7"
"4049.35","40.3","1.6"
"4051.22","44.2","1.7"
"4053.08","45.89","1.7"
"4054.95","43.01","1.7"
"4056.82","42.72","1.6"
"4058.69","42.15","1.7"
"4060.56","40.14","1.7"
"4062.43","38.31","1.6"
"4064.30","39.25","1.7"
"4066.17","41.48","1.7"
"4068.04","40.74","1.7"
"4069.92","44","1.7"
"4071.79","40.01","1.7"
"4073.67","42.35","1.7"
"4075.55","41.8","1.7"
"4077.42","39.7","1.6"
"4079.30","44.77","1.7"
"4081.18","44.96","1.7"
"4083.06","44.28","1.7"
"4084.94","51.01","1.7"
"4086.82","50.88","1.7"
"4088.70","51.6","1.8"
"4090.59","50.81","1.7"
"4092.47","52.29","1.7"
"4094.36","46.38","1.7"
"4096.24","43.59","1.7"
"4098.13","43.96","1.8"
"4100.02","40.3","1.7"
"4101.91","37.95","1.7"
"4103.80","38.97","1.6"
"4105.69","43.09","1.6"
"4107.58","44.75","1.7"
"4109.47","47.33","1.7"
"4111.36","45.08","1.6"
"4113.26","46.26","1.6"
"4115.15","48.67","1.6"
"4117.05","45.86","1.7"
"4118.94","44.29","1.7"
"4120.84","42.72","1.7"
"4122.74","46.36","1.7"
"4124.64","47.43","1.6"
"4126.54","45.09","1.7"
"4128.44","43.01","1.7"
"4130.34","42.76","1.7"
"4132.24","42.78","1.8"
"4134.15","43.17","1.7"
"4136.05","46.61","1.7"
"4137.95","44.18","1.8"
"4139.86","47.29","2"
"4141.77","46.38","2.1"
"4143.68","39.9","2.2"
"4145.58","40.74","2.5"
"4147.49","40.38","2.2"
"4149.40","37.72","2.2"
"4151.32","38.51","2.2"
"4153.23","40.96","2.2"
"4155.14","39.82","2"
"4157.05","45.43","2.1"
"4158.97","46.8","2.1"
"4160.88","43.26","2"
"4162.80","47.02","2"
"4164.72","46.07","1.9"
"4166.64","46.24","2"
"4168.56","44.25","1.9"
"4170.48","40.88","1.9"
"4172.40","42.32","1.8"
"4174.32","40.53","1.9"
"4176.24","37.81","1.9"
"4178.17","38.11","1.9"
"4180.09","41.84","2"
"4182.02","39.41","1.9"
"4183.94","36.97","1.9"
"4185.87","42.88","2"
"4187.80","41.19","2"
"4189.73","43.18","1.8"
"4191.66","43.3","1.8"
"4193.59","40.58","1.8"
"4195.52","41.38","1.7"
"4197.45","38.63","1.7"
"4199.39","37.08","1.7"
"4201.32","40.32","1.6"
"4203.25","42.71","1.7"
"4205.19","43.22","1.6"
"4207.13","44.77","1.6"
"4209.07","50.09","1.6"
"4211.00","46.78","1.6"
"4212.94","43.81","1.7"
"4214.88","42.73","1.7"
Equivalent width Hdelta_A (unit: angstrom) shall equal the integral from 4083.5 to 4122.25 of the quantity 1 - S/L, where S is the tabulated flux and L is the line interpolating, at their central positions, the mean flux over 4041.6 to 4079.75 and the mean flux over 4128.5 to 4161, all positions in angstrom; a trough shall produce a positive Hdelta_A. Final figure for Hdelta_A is -3.3 angstrom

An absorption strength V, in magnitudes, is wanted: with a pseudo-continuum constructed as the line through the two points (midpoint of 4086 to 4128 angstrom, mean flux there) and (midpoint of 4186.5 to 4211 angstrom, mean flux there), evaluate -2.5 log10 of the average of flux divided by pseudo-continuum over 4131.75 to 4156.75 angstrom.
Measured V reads 0.05 mag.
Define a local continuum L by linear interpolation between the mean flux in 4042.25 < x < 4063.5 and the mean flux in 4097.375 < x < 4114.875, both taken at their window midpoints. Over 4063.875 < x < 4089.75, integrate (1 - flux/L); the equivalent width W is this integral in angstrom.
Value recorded -1.1 angstrom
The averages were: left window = 41.6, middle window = 44.2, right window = 43.3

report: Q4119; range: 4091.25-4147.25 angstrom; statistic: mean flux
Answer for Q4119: 44.4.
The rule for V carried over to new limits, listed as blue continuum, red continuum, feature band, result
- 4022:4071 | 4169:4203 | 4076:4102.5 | -0.10 mag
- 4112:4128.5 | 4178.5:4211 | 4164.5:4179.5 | 0.03 mag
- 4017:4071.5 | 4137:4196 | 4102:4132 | -0.05 mag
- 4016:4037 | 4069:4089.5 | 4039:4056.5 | 0.06 mag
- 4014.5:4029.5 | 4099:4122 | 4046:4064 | 0.09 mag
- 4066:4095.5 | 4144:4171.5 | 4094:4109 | 0.06 mag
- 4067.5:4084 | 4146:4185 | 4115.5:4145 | -0.06 mag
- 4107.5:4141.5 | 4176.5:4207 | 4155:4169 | -0.06 mag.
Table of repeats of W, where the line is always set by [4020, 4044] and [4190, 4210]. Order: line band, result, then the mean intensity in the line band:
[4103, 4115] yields -0.4 angstrom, 44.6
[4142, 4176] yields 0.1 angstrom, 42.4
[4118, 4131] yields -0.5 angstrom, 44.6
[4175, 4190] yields 0.8 angstrom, 40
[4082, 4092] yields -1.5 angstrom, 49.8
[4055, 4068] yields 0.8 angstrom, 40.8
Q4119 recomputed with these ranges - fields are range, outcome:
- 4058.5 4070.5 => 40.7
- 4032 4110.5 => 43.3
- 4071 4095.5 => 46.2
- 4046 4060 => 42.5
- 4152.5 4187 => 42.3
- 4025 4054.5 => 42.8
